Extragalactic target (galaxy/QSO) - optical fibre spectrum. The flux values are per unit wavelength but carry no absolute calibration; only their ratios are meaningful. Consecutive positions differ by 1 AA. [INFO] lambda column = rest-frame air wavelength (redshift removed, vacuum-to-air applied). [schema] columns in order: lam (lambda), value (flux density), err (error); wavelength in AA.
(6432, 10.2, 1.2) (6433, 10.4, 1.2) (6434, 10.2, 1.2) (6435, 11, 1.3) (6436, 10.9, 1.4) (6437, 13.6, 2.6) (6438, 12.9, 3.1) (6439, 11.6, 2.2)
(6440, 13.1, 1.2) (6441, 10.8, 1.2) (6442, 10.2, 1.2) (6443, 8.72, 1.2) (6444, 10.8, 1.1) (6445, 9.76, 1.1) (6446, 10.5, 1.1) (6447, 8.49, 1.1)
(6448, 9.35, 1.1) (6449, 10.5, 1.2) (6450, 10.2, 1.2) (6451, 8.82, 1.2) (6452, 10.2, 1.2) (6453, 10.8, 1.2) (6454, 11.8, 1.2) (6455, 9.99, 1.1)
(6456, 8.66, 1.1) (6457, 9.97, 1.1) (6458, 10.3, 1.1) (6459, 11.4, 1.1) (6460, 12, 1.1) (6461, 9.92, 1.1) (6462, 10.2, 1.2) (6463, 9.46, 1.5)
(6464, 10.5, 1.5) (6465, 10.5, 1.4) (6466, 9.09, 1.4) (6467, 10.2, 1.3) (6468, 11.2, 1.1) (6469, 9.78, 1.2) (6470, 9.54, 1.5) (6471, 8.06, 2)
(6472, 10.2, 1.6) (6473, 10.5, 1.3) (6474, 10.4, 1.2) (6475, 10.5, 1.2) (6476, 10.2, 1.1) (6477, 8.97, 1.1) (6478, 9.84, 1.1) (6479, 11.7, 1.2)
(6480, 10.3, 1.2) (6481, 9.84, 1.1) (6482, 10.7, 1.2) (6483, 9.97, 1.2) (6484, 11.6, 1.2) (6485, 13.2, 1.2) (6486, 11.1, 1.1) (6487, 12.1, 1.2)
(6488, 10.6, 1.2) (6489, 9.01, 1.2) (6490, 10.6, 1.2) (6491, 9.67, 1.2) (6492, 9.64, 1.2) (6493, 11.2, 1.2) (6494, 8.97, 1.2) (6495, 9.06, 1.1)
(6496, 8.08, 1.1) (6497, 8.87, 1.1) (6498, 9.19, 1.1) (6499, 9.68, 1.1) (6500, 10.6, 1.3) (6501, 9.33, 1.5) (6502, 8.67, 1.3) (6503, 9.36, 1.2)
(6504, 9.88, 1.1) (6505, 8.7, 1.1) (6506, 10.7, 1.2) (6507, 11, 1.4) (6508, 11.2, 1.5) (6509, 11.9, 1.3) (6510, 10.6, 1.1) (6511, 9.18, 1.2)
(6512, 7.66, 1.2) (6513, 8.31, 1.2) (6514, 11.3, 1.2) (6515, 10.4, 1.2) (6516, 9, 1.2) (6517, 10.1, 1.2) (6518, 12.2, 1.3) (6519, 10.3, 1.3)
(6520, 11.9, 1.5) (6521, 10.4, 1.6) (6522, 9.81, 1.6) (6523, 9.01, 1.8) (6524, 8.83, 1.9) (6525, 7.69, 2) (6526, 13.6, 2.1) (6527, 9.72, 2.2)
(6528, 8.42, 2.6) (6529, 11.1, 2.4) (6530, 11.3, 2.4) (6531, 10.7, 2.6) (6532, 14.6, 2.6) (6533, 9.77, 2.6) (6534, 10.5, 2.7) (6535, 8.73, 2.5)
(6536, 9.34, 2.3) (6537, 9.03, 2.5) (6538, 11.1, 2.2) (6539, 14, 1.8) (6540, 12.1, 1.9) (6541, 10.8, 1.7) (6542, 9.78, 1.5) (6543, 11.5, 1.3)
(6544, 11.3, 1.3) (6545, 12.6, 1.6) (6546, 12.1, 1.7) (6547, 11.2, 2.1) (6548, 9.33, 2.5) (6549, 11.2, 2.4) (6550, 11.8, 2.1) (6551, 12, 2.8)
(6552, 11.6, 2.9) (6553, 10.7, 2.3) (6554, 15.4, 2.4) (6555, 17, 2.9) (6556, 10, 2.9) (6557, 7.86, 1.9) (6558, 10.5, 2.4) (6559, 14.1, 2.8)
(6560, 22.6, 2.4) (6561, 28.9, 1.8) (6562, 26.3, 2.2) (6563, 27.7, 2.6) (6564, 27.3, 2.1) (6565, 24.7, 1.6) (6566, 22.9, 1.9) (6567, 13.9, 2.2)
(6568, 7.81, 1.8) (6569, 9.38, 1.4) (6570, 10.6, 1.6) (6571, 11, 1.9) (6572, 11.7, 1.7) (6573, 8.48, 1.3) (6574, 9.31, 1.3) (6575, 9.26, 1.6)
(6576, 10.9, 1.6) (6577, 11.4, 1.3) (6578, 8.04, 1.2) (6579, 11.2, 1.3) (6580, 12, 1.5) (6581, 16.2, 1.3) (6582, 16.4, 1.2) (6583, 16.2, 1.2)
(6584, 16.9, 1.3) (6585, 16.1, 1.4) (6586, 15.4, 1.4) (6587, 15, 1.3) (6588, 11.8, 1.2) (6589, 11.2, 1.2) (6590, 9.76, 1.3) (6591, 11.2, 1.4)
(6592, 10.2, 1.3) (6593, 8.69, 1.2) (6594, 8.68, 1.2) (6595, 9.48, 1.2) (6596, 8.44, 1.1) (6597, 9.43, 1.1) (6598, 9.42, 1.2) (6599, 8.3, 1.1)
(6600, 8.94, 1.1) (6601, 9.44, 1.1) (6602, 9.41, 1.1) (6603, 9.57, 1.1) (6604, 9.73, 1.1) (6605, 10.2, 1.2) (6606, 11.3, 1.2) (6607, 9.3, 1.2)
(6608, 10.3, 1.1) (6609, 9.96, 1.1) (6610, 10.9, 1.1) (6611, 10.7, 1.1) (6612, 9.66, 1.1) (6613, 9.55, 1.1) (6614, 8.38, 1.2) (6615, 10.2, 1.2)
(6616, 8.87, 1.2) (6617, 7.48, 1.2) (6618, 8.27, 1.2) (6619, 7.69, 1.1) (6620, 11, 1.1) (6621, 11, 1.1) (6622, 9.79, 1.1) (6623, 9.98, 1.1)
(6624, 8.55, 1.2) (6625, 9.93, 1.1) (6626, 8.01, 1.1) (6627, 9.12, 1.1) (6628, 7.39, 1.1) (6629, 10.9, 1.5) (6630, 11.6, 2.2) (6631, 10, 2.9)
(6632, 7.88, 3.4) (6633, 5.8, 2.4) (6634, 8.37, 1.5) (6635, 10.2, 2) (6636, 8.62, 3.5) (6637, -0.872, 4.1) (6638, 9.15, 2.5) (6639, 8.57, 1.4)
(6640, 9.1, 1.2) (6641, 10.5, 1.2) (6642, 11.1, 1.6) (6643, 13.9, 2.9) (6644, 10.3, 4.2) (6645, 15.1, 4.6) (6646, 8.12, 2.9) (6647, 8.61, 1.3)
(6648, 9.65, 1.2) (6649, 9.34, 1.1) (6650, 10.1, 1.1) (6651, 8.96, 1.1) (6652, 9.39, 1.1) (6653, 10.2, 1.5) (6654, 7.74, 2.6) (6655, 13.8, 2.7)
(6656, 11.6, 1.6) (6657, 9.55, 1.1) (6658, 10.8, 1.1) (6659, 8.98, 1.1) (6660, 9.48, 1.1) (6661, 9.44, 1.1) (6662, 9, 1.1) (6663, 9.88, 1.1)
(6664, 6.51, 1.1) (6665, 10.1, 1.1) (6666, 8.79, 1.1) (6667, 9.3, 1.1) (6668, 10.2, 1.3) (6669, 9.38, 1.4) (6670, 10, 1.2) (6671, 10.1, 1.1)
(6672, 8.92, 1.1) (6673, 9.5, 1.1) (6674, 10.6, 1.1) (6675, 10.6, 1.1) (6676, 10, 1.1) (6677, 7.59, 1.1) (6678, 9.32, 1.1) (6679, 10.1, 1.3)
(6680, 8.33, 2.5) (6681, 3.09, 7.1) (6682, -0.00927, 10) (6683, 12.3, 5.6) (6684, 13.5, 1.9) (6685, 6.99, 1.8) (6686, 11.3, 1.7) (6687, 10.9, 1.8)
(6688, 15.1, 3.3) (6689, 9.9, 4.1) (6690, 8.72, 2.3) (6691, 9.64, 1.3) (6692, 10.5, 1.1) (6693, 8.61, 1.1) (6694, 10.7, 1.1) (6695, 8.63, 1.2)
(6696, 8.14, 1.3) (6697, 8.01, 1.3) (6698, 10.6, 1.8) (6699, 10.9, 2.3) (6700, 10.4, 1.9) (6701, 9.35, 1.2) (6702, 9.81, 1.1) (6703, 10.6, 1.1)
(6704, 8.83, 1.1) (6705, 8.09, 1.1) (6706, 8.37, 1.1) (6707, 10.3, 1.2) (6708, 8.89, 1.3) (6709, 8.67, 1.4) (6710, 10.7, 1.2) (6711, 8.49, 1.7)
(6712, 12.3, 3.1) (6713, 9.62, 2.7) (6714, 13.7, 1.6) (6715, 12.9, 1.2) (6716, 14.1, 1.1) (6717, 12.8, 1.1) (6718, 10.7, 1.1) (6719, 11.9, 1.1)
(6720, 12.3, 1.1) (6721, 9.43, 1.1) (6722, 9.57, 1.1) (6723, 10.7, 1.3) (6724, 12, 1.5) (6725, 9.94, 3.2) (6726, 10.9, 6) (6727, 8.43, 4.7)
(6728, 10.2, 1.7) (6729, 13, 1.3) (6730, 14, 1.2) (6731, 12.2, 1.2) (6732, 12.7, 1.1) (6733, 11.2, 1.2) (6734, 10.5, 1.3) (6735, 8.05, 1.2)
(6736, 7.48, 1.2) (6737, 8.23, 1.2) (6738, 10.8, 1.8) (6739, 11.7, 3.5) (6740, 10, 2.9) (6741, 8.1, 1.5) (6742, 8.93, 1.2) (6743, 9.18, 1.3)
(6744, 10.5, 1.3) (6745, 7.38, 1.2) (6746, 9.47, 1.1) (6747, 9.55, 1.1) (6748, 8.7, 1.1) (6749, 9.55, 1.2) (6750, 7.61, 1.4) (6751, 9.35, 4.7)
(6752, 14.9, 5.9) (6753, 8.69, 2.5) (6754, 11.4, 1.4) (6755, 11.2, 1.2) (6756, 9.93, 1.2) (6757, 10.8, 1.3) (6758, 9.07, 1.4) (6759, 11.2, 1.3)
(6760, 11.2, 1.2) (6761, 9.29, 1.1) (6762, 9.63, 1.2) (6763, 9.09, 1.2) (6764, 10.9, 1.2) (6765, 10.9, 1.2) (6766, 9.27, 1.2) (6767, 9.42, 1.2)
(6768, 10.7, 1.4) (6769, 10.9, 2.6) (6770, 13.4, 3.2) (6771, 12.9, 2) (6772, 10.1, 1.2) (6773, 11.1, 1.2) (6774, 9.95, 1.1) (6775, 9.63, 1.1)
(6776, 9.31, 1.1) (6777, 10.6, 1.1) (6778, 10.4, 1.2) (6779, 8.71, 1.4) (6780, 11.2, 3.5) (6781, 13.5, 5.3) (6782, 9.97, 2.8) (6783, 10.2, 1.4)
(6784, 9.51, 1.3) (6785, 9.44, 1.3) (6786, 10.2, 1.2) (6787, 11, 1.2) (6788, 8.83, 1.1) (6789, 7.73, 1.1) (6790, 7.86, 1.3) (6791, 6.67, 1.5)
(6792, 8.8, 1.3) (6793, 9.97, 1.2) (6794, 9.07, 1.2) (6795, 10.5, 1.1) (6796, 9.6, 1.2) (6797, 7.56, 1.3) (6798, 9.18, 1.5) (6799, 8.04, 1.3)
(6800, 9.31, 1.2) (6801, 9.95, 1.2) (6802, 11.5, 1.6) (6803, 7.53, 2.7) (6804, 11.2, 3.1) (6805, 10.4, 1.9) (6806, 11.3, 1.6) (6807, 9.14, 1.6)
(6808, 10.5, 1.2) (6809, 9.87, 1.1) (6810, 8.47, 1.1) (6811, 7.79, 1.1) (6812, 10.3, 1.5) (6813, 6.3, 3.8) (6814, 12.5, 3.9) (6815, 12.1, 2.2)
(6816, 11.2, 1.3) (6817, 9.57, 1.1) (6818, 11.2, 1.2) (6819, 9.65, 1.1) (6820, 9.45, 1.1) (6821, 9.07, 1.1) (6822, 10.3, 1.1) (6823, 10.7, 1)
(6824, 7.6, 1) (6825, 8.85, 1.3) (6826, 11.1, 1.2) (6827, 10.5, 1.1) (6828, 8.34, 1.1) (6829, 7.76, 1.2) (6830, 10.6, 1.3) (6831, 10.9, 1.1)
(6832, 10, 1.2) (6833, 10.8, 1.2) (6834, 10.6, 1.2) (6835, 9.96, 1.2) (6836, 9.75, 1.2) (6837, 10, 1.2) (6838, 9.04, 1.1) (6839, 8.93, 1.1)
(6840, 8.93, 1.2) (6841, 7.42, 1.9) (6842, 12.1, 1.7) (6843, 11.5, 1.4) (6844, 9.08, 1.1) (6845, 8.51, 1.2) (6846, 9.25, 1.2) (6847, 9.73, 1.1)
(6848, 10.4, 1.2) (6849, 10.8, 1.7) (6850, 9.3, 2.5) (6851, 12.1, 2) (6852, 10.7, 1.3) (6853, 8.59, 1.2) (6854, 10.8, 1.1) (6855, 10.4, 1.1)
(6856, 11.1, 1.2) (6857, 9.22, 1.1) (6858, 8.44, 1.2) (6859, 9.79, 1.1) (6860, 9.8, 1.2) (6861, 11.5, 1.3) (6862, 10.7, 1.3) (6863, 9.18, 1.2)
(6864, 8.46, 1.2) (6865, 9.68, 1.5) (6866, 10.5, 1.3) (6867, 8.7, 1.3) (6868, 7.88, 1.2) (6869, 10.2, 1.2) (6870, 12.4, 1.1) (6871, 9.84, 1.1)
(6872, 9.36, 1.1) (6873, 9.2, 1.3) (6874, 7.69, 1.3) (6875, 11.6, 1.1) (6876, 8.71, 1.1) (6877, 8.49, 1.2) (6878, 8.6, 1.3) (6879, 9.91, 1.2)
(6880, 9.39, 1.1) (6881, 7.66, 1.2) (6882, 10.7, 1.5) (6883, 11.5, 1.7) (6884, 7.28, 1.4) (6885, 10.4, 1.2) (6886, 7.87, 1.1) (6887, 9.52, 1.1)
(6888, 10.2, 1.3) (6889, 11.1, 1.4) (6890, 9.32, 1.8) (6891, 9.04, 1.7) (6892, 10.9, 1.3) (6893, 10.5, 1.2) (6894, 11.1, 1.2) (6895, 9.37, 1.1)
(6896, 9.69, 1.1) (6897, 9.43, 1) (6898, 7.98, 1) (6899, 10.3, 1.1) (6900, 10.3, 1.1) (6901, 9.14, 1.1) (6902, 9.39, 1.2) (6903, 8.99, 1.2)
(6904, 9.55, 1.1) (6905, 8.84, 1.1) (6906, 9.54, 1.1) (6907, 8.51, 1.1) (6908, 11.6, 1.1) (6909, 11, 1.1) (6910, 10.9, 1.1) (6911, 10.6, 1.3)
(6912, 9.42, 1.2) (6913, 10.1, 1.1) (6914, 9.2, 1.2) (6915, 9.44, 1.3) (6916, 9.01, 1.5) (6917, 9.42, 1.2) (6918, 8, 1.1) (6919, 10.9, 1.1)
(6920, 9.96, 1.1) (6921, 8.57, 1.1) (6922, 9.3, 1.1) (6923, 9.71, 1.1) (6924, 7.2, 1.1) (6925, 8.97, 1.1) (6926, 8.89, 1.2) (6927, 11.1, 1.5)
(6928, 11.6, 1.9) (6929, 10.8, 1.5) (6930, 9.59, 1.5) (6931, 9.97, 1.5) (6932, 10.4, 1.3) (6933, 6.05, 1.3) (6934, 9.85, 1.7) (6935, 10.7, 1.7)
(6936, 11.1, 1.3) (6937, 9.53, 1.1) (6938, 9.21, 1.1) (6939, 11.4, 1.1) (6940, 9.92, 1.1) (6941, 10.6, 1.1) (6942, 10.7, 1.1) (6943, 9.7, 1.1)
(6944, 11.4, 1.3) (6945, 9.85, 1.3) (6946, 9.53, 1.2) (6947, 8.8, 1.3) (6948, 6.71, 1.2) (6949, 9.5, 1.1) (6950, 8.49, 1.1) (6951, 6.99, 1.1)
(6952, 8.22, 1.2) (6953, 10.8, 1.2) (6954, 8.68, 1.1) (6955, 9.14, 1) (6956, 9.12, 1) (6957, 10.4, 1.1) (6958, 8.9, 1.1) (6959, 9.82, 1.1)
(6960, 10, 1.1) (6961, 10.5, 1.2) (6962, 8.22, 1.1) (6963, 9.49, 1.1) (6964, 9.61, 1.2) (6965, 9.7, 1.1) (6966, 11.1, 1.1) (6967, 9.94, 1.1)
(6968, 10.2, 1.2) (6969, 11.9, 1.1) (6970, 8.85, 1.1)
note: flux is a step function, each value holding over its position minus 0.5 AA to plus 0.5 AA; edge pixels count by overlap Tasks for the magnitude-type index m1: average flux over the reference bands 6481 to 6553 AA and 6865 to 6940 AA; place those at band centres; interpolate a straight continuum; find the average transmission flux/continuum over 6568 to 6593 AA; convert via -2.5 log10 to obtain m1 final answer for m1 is -0.16 mag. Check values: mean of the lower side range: 10.4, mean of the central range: 11.9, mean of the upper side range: 9.65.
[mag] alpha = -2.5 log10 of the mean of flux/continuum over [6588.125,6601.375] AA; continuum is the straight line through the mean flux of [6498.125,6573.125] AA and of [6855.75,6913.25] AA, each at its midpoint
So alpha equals 0.22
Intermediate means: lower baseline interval 12.1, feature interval 9.54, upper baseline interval 9.68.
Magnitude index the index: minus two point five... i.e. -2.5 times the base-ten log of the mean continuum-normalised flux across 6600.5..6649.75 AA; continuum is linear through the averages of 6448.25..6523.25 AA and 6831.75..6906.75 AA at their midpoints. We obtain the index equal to 0.06 mag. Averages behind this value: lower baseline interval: 10.1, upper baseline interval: 9.71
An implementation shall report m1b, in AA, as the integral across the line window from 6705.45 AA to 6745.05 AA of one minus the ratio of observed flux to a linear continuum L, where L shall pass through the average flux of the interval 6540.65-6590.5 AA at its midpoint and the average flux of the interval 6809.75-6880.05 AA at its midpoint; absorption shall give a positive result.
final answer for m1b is 3.3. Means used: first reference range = 13.8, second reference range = 9.77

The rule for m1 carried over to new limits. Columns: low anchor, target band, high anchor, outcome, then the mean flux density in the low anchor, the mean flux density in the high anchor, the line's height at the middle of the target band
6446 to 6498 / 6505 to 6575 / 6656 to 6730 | -0.21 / 10.1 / 9.92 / 10.1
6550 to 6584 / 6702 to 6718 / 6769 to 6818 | 0.11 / 14.6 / 9.9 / 11.6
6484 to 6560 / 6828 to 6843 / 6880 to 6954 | 0.01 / 10.7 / 9.62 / 9.84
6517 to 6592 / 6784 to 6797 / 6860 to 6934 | 0.17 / 12.8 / 9.62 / 10.6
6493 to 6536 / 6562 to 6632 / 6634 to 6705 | -0.17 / 10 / 9.5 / 9.74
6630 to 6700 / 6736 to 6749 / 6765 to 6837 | 0.04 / 9.43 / 9.89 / 9.69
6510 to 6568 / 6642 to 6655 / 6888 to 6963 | 0.15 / 12.7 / 9.63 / 11.8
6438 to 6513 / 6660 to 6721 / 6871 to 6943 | 0.01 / 10.2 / 9.66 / 9.91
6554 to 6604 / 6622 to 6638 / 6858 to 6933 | 0.44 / 13.3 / 9.63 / 12.7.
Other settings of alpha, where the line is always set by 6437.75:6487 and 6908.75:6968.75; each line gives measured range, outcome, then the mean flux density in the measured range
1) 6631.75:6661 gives 0.07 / 9.46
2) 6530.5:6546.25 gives -0.09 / 11.1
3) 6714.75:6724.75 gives -0.16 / 11.6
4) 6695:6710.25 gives 0.07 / 9.4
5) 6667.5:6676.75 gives 0.02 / 9.86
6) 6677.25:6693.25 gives 0.09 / 9.25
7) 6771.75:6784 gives -0.05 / 10.4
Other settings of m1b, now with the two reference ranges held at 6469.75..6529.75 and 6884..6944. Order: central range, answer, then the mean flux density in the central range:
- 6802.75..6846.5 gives 0.1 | 9.79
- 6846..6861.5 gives -0.6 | 10.1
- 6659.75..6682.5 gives 2.8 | 8.7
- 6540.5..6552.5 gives -1.5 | 11.3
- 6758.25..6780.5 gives -1.3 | 10.4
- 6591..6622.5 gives 1.5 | 9.52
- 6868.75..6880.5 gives 0.2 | 9.6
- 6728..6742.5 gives -0.9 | 10.5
